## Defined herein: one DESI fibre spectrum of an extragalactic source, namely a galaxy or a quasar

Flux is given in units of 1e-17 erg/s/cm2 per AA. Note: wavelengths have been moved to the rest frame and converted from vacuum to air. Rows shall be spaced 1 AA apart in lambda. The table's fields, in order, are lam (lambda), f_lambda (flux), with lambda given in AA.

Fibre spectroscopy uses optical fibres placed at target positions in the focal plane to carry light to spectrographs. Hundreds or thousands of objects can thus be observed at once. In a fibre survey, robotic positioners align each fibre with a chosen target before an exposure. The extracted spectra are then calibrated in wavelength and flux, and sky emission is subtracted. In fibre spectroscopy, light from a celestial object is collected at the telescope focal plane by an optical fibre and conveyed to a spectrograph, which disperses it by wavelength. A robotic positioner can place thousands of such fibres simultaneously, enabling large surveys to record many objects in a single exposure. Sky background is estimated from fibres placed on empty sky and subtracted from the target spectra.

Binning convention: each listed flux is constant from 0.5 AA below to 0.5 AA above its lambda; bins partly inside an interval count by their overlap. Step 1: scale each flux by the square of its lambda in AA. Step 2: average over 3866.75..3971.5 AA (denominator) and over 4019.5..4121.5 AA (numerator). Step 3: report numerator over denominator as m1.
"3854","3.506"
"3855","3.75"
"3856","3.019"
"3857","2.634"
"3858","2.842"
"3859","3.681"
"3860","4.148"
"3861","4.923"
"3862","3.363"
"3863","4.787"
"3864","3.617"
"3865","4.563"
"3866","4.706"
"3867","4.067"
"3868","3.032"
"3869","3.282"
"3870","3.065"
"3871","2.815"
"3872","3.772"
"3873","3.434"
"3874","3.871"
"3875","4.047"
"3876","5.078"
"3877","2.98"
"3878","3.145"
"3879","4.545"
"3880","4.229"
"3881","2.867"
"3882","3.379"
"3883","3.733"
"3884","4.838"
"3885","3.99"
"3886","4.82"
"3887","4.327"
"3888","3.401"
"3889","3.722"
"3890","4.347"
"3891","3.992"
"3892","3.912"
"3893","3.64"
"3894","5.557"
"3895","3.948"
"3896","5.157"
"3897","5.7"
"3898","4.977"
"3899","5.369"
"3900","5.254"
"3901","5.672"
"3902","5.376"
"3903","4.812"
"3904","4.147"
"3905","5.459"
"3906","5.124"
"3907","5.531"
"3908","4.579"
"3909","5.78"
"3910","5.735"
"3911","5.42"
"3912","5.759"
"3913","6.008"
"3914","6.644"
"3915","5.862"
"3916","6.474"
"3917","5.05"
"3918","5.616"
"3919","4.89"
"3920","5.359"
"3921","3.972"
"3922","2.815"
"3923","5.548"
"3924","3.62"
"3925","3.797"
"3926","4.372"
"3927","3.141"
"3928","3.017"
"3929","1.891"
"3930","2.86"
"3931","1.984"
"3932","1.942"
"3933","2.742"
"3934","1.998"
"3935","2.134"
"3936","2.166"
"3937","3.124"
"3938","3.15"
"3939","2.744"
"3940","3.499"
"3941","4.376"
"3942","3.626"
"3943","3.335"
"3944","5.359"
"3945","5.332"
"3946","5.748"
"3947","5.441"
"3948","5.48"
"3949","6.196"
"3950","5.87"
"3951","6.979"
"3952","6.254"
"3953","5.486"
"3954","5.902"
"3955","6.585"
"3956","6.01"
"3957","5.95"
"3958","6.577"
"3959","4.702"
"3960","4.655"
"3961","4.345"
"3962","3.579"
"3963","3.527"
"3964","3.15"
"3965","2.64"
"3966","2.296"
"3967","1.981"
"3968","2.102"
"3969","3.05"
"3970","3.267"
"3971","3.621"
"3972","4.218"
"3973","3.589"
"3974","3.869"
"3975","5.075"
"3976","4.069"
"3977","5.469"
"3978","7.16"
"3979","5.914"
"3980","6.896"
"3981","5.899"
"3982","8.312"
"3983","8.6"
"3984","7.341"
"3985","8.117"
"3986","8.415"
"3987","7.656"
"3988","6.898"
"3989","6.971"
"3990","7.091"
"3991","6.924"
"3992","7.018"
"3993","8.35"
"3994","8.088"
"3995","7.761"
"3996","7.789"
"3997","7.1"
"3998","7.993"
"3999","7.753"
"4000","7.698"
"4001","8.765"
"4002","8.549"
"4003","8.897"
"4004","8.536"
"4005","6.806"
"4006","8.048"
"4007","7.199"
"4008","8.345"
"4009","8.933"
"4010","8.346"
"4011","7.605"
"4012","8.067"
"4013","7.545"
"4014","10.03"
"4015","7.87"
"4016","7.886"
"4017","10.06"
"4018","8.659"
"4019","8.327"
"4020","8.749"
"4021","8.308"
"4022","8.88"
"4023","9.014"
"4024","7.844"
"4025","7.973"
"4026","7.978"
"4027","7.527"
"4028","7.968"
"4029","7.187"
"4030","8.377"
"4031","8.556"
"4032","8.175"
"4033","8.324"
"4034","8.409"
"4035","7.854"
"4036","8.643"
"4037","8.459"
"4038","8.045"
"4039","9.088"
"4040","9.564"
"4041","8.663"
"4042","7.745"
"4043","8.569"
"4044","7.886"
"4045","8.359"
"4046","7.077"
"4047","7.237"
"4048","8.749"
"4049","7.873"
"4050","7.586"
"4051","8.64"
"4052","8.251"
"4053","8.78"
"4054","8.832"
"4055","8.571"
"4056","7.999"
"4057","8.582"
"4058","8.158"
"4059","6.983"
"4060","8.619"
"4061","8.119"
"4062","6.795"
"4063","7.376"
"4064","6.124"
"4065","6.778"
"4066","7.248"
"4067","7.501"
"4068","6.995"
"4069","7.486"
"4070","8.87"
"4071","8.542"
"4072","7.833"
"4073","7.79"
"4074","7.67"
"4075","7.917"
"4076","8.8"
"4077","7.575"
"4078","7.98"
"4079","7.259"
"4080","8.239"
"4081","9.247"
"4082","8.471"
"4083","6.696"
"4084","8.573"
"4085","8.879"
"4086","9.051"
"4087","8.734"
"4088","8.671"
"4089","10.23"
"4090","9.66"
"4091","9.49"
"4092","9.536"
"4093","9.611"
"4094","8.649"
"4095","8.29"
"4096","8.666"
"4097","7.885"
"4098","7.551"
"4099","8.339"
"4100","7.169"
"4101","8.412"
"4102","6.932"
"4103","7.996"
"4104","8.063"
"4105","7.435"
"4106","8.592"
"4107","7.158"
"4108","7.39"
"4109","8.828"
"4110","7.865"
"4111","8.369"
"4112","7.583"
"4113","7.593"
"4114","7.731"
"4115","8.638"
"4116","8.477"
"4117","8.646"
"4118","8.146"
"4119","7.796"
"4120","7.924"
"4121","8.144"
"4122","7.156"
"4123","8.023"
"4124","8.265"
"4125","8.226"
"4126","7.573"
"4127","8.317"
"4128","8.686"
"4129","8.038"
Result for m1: 2.05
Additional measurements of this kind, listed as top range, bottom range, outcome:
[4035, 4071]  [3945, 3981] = 1.74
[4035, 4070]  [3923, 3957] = 2.02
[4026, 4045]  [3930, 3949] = 2.40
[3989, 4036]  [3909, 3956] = 1.88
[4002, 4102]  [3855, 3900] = 2.24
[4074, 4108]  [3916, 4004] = 1.71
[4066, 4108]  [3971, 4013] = 1.20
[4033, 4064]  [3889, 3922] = 1.72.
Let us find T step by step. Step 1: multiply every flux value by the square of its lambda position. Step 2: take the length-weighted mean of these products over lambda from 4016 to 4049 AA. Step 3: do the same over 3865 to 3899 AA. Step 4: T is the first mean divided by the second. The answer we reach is 2.2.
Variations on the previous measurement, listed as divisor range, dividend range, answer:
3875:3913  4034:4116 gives 1.93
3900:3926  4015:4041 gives 1.73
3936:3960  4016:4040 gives 1.73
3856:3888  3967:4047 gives 2.10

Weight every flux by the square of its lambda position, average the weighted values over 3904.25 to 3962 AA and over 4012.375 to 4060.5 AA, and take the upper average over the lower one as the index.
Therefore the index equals 1.9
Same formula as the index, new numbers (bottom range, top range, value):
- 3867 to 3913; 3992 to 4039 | 1.98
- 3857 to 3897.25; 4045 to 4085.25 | 2.20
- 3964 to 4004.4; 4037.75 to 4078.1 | 1.32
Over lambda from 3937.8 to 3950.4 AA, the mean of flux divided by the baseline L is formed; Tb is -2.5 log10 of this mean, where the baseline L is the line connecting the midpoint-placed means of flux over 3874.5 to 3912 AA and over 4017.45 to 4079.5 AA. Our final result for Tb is 0.23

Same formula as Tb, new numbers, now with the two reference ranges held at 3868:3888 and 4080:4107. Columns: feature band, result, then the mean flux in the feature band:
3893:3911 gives -0.20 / 5.15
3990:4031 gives -0.22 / 8.11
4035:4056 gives -0.12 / 8.31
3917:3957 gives 0.20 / 4.25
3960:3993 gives 0.13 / 5.32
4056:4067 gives 0.04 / 7.5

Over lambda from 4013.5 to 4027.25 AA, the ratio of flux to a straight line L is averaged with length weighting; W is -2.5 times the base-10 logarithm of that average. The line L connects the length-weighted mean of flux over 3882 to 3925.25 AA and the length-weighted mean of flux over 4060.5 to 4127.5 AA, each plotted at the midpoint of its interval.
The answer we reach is -0.24 mag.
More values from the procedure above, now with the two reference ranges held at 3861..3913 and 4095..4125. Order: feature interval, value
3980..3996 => -0.248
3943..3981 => 0.159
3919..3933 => 0.406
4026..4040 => -0.219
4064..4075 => -0.042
